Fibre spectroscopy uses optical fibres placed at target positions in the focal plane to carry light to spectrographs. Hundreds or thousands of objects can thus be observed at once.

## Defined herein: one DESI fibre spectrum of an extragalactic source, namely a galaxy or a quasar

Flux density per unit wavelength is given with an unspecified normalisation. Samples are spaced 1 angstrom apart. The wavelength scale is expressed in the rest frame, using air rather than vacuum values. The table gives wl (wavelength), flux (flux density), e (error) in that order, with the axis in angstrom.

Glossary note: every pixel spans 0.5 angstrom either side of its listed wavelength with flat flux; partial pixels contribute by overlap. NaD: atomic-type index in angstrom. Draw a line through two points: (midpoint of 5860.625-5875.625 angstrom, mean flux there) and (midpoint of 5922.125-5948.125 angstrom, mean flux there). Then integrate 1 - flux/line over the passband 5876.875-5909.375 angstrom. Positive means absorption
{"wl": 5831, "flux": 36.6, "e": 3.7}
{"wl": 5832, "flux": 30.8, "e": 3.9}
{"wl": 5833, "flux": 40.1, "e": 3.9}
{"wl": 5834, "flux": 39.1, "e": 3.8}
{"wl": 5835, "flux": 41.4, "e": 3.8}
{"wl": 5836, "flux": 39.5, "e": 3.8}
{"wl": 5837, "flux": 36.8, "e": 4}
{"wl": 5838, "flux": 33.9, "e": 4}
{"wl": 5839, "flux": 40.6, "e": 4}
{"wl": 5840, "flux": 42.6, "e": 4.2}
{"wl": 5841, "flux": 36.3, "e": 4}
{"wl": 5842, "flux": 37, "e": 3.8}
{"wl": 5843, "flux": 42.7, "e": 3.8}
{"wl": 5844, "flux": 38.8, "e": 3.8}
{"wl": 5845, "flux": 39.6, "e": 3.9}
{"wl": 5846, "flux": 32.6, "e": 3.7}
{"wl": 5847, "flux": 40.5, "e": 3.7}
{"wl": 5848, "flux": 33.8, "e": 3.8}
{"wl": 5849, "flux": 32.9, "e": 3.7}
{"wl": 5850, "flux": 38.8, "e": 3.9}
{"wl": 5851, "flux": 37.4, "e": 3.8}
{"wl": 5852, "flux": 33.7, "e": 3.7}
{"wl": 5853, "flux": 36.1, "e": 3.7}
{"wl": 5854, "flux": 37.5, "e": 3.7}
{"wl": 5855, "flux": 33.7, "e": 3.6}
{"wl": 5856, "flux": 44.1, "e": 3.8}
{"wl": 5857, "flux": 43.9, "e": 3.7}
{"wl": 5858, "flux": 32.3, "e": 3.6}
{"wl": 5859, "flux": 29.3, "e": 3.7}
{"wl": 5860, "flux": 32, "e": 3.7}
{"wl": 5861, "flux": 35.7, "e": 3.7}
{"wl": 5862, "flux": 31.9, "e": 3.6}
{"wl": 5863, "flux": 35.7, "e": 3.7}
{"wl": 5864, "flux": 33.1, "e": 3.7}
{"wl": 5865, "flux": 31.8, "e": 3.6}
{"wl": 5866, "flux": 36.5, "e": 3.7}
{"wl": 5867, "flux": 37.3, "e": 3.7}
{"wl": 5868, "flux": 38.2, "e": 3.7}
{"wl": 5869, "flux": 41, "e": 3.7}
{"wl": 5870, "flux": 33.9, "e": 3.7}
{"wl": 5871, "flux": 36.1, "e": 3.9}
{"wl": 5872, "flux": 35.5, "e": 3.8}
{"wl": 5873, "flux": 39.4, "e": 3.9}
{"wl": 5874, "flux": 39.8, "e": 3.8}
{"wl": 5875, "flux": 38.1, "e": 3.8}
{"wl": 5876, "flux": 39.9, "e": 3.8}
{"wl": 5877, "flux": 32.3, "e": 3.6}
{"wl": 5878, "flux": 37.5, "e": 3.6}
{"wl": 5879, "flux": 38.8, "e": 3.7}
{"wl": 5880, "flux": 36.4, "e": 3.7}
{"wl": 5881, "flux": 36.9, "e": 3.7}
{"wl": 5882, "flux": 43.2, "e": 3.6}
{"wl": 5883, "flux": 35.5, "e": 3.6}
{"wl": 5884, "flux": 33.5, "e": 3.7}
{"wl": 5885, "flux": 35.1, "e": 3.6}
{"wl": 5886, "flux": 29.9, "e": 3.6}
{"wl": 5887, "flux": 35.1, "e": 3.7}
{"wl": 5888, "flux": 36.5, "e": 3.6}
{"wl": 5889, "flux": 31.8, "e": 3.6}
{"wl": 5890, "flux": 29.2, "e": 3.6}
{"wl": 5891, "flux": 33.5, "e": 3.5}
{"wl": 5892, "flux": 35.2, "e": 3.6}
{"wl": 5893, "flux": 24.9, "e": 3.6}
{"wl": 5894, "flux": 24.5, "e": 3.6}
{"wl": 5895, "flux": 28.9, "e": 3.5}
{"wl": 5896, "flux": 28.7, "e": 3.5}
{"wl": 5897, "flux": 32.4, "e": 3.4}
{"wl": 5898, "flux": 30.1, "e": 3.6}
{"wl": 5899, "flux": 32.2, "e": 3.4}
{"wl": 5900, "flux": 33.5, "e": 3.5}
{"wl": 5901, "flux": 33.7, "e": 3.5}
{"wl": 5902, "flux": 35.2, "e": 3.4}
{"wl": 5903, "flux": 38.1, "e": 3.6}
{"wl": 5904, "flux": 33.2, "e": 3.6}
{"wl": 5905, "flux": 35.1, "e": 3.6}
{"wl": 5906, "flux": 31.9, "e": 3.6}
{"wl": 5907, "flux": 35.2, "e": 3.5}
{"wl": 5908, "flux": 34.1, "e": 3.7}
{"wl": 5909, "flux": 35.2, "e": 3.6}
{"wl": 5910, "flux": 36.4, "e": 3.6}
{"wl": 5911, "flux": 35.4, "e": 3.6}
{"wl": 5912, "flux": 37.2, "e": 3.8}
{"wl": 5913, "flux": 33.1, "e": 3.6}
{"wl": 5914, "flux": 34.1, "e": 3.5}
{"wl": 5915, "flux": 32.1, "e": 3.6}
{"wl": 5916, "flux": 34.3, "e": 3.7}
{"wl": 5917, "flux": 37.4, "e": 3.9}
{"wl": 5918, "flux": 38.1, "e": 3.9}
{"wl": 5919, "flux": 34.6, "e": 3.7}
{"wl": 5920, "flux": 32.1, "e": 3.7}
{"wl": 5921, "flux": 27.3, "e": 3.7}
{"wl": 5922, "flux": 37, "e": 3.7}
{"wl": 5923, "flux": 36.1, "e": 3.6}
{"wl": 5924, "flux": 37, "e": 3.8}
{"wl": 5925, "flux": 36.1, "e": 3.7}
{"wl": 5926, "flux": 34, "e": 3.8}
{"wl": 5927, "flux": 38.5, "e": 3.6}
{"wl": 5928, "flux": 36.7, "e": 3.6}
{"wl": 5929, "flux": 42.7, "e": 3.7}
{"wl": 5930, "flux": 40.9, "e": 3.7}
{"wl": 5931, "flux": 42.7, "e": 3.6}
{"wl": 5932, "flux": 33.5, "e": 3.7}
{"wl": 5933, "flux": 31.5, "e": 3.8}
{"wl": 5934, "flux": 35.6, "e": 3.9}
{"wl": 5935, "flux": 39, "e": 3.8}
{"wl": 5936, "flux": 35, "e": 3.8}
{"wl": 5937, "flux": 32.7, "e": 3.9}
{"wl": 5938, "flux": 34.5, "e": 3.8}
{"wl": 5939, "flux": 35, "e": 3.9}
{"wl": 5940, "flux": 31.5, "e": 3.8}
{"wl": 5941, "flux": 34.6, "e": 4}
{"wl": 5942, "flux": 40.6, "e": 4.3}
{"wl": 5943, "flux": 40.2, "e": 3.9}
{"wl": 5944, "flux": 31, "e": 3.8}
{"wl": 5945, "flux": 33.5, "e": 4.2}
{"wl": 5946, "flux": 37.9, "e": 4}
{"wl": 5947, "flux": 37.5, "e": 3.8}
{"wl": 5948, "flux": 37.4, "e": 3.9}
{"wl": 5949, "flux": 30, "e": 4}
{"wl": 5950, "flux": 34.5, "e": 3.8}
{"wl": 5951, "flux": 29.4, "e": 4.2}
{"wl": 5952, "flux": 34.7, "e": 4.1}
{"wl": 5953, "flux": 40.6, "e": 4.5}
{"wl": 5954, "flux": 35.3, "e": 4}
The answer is 2.5 angstrom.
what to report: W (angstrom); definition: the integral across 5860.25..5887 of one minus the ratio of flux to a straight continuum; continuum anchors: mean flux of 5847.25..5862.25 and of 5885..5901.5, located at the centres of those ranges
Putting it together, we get -2.1 angstrom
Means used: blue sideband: 35.7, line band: 36.2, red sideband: 31.4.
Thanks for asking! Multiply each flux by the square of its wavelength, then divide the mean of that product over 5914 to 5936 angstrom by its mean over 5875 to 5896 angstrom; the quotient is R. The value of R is 1.08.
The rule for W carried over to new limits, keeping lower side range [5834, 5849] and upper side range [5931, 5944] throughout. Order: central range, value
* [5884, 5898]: 2.1 angstrom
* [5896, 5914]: 1.1 angstrom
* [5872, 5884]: -0.2 angstrom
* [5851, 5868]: 1.0 angstrom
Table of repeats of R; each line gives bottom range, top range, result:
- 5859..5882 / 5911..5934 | 1.00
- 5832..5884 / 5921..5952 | 0.99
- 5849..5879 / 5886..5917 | 0.92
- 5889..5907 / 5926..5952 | 1.14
